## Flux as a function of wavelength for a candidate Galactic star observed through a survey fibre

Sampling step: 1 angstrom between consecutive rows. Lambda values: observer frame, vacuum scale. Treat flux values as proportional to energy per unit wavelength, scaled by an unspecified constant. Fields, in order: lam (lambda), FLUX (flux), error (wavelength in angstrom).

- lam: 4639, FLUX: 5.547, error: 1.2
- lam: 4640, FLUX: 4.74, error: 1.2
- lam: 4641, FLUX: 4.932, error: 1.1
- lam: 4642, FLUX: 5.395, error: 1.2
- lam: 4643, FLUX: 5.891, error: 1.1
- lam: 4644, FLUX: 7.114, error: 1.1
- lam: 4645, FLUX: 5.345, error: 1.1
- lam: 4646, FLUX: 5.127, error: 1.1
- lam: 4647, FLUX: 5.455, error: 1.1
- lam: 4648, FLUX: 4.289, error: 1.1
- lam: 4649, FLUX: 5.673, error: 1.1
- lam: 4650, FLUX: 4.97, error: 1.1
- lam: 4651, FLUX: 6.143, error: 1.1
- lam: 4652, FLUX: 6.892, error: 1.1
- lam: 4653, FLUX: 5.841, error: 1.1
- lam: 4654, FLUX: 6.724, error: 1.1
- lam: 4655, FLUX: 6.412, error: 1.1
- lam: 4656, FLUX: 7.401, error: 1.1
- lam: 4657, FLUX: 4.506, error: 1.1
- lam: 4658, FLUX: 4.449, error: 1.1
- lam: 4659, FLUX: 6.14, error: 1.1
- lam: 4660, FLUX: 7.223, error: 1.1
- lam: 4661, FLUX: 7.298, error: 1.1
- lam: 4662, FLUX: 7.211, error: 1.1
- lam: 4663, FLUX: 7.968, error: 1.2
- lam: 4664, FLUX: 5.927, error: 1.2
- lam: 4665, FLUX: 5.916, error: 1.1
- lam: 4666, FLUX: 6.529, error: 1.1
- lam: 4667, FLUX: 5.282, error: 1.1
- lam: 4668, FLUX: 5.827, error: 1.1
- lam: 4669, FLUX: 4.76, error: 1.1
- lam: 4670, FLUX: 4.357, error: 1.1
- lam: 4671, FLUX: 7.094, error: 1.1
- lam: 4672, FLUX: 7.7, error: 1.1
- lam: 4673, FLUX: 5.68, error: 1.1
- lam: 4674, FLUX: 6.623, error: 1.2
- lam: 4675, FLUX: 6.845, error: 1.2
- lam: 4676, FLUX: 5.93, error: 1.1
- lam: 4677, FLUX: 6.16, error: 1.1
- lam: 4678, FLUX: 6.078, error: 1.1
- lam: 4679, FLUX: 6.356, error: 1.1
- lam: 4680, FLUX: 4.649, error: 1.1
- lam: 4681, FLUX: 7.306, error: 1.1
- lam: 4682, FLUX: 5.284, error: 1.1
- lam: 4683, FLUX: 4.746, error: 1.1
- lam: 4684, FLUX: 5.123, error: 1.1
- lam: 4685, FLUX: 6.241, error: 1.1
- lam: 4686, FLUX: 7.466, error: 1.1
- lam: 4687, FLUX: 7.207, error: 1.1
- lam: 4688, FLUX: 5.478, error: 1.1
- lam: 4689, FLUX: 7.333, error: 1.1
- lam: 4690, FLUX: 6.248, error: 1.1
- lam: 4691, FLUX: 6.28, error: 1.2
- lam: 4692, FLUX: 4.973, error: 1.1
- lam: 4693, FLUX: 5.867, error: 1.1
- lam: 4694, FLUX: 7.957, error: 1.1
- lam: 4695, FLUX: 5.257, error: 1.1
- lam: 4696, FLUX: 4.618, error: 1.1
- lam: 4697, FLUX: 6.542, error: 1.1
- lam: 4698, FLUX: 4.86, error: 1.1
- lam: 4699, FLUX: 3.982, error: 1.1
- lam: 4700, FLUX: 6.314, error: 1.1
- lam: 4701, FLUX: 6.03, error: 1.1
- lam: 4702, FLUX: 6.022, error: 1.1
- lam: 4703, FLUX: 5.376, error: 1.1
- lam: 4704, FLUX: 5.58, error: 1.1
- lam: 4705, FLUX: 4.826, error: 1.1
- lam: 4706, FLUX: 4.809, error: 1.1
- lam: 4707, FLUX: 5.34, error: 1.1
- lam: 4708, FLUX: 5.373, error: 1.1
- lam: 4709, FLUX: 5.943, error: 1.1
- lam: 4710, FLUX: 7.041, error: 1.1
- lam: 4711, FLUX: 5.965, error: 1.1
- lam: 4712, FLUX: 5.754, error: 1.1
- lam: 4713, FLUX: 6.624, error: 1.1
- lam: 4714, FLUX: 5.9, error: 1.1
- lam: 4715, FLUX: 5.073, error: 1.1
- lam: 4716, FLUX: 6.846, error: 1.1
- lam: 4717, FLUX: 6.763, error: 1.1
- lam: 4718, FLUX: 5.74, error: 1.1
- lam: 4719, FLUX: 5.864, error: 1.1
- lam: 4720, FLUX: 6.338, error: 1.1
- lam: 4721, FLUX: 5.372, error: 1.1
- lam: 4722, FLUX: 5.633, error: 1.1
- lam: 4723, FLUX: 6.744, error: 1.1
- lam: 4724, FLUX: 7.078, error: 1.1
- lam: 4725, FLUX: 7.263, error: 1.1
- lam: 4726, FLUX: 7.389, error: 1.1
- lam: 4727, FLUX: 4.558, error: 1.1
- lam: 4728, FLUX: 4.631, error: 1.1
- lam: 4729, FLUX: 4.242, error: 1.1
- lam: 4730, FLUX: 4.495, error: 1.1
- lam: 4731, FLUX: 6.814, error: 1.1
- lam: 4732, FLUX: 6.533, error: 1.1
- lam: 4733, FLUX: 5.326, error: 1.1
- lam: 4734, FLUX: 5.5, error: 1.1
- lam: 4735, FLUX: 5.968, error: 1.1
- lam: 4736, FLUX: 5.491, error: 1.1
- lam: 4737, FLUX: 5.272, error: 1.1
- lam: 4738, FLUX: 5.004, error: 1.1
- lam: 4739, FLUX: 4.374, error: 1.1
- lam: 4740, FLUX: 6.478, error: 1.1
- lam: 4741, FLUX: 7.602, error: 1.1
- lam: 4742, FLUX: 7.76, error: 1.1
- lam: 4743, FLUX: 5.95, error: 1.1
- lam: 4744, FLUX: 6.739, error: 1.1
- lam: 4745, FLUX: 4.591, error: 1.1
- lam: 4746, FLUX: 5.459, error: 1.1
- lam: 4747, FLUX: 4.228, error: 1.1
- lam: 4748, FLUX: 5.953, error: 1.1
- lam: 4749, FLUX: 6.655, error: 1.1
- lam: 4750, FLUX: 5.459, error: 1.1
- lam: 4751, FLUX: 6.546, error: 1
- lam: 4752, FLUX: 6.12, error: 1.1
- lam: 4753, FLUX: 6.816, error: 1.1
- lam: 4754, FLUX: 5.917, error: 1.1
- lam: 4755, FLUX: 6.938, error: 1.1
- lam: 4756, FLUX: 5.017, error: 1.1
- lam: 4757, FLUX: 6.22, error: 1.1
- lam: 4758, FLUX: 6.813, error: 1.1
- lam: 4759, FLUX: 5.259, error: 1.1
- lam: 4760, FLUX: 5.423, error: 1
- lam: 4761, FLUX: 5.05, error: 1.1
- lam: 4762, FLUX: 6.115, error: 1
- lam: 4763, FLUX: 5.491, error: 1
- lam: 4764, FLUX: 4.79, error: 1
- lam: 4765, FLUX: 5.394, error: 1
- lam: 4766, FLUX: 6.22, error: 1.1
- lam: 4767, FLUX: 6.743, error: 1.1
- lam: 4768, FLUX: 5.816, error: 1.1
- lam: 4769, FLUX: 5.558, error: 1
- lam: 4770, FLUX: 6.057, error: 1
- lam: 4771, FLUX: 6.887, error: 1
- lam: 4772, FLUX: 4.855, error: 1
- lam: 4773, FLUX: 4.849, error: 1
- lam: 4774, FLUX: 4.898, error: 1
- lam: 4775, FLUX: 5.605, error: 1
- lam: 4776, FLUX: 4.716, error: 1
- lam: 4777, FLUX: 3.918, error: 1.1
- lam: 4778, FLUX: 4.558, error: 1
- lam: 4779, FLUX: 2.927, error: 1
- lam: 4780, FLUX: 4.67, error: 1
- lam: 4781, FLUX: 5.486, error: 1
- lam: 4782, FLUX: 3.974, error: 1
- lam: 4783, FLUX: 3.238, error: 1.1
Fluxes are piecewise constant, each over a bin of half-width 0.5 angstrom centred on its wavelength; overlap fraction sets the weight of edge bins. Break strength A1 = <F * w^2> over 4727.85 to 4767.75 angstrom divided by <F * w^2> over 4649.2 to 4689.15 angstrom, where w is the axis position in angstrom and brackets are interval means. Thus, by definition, 1.0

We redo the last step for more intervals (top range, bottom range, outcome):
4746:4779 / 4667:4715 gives 0.98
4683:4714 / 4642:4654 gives 1.04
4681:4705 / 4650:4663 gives 0.94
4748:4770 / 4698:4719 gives 1.05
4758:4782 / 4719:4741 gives 0.93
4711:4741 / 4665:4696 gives 0.99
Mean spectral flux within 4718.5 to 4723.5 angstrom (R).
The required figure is 5.99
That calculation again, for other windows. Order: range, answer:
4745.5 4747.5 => 4.84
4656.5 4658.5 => 4.48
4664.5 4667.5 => 5.91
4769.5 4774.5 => 5.51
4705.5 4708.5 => 5.17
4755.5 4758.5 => 6.02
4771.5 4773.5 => 4.85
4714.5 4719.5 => 6.06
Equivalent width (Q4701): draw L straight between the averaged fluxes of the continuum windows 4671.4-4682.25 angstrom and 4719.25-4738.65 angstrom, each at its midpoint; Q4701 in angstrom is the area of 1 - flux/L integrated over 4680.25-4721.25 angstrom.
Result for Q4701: 0.98 angstrom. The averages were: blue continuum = 6.27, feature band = 5.89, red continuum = 5.76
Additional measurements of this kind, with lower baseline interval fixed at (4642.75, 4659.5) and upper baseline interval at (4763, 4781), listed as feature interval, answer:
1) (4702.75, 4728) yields -2.1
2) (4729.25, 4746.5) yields -1.4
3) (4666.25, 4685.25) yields -0.8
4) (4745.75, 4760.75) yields -1.7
